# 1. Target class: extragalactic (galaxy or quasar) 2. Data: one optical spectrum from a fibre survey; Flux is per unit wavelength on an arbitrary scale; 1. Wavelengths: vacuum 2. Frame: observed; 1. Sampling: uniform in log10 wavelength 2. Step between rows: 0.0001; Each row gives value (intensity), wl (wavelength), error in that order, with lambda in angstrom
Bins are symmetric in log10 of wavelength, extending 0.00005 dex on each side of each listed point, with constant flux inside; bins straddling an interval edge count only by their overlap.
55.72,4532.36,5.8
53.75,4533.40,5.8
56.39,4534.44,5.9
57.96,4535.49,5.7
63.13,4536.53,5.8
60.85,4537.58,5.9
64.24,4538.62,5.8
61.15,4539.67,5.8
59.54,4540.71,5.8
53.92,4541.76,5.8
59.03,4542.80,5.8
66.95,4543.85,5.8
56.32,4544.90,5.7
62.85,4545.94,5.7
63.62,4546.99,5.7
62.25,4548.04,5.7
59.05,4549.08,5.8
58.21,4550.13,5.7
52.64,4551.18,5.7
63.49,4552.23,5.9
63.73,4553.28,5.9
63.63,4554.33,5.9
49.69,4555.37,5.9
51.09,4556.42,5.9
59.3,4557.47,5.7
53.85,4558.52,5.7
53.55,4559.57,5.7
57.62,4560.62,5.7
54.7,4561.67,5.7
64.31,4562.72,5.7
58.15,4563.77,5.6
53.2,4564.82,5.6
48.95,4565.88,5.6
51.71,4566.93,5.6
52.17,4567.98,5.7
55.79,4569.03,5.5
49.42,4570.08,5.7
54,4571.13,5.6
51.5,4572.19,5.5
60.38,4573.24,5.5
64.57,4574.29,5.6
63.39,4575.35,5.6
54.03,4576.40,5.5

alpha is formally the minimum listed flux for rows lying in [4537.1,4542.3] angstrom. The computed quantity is 53.92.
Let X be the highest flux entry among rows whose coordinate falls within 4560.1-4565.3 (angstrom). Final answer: 64.31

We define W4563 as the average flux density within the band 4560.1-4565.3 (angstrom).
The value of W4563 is 57.7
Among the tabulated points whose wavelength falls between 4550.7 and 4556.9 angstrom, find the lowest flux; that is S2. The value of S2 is 49.69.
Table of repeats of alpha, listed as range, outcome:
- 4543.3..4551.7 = 52.64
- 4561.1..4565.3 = 53.2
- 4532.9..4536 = 53.75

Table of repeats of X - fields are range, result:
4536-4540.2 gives 64.24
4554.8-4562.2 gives 59.3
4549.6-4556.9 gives 63.73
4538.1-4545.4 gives 66.95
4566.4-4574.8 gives 64.57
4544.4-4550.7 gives 63.62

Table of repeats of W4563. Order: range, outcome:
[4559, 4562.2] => 55.3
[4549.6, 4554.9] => 60.2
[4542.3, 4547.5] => 61.7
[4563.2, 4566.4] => 53.5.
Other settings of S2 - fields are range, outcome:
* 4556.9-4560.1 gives 53.55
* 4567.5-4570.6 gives 49.42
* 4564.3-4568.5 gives 48.95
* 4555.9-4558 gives 51.09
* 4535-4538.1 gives 57.96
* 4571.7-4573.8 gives 51.5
